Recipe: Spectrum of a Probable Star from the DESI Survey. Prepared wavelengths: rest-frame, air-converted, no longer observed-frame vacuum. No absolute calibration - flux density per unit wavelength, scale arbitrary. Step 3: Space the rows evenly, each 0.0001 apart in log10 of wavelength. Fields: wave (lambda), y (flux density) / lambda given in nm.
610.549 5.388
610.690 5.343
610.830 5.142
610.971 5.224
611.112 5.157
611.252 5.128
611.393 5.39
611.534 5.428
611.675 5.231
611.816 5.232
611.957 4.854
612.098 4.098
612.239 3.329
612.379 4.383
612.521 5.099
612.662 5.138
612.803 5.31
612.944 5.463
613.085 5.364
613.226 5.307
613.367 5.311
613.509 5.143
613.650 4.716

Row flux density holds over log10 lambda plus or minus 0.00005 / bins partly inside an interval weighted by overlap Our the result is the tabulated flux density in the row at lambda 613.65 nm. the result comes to 4.716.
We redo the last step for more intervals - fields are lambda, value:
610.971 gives 5.224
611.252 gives 5.128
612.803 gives 5.31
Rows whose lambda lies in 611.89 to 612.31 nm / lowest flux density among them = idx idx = 3.329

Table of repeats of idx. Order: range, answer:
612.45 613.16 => 5.099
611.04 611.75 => 5.128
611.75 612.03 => 4.854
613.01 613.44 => 5.307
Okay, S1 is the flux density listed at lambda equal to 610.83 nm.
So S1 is 5.142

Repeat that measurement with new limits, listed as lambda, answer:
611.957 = 4.854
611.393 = 5.39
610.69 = 5.343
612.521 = 5.099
